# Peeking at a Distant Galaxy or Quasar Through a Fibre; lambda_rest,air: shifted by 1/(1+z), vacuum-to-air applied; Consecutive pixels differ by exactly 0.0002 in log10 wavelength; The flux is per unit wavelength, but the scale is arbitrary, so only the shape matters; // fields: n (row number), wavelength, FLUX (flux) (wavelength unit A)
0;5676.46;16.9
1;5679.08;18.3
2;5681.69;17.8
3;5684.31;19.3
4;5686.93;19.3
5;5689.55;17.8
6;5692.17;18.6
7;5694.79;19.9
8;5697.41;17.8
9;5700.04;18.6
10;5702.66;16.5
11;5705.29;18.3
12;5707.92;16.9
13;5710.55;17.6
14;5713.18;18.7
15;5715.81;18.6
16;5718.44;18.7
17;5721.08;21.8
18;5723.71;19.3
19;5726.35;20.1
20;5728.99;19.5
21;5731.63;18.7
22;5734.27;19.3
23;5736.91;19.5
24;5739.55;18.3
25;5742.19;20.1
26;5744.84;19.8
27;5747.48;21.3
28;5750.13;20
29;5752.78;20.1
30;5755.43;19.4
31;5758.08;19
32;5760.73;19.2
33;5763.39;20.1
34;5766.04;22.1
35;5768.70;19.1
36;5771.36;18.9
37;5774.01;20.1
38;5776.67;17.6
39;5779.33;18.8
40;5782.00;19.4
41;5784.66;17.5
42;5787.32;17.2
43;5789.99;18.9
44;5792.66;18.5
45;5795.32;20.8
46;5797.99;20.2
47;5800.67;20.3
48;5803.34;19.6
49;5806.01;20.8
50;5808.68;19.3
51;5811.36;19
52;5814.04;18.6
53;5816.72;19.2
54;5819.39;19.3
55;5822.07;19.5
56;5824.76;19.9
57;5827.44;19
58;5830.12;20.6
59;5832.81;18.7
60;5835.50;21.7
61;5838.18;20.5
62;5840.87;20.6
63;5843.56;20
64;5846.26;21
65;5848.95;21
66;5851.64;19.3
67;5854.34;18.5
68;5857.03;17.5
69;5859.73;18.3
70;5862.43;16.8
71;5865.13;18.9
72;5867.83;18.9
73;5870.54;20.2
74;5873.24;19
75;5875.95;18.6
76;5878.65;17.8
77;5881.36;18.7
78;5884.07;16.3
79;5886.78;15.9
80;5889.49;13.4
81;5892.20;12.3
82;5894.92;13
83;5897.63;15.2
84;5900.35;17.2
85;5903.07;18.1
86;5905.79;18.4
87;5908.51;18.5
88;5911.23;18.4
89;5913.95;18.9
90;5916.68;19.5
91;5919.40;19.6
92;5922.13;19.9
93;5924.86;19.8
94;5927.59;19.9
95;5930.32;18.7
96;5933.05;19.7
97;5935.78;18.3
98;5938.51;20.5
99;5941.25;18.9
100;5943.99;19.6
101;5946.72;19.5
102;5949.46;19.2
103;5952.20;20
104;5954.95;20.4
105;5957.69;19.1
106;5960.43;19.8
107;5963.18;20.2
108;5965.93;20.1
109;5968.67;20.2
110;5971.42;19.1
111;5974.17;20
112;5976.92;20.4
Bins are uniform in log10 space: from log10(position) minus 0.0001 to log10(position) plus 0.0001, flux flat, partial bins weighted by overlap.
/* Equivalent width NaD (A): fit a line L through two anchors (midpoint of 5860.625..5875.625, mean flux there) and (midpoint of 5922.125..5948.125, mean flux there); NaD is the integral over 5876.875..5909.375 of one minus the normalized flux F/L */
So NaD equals 4.74 A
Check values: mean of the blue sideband 18.7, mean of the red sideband 19.5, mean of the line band 16.2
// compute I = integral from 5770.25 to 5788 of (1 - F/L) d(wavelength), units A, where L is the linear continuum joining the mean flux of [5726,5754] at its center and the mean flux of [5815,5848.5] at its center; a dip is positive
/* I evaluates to 1.1 A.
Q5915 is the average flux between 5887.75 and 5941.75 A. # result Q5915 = 17.9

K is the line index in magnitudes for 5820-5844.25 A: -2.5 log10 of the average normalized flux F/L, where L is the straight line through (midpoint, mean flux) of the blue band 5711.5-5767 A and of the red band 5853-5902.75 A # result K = -0.12 mag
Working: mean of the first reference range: 19.7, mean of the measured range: 20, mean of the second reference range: 17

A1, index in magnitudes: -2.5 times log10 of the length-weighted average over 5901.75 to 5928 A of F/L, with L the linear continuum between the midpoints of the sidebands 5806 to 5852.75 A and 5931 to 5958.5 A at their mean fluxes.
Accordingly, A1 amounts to 0.03 mag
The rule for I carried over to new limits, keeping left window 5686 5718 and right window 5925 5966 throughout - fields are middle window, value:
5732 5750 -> -1.2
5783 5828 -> -1.1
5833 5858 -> -1.3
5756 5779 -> -1.1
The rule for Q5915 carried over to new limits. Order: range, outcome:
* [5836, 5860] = 19.8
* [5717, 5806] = 19.5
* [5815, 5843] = 19.9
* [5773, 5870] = 19.3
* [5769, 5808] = 19.2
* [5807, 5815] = 19.1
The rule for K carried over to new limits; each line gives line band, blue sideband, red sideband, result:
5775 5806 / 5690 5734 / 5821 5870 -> 0.01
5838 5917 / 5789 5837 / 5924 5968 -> 0.10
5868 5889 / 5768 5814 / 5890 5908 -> -0.10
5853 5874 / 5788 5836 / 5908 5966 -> 0.06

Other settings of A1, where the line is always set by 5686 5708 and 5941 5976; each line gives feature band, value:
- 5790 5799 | -0.05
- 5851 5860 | 0.05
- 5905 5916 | 0.05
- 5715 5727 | -0.08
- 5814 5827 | -0.02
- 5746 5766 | -0.08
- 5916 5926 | -0.01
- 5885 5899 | 0.35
